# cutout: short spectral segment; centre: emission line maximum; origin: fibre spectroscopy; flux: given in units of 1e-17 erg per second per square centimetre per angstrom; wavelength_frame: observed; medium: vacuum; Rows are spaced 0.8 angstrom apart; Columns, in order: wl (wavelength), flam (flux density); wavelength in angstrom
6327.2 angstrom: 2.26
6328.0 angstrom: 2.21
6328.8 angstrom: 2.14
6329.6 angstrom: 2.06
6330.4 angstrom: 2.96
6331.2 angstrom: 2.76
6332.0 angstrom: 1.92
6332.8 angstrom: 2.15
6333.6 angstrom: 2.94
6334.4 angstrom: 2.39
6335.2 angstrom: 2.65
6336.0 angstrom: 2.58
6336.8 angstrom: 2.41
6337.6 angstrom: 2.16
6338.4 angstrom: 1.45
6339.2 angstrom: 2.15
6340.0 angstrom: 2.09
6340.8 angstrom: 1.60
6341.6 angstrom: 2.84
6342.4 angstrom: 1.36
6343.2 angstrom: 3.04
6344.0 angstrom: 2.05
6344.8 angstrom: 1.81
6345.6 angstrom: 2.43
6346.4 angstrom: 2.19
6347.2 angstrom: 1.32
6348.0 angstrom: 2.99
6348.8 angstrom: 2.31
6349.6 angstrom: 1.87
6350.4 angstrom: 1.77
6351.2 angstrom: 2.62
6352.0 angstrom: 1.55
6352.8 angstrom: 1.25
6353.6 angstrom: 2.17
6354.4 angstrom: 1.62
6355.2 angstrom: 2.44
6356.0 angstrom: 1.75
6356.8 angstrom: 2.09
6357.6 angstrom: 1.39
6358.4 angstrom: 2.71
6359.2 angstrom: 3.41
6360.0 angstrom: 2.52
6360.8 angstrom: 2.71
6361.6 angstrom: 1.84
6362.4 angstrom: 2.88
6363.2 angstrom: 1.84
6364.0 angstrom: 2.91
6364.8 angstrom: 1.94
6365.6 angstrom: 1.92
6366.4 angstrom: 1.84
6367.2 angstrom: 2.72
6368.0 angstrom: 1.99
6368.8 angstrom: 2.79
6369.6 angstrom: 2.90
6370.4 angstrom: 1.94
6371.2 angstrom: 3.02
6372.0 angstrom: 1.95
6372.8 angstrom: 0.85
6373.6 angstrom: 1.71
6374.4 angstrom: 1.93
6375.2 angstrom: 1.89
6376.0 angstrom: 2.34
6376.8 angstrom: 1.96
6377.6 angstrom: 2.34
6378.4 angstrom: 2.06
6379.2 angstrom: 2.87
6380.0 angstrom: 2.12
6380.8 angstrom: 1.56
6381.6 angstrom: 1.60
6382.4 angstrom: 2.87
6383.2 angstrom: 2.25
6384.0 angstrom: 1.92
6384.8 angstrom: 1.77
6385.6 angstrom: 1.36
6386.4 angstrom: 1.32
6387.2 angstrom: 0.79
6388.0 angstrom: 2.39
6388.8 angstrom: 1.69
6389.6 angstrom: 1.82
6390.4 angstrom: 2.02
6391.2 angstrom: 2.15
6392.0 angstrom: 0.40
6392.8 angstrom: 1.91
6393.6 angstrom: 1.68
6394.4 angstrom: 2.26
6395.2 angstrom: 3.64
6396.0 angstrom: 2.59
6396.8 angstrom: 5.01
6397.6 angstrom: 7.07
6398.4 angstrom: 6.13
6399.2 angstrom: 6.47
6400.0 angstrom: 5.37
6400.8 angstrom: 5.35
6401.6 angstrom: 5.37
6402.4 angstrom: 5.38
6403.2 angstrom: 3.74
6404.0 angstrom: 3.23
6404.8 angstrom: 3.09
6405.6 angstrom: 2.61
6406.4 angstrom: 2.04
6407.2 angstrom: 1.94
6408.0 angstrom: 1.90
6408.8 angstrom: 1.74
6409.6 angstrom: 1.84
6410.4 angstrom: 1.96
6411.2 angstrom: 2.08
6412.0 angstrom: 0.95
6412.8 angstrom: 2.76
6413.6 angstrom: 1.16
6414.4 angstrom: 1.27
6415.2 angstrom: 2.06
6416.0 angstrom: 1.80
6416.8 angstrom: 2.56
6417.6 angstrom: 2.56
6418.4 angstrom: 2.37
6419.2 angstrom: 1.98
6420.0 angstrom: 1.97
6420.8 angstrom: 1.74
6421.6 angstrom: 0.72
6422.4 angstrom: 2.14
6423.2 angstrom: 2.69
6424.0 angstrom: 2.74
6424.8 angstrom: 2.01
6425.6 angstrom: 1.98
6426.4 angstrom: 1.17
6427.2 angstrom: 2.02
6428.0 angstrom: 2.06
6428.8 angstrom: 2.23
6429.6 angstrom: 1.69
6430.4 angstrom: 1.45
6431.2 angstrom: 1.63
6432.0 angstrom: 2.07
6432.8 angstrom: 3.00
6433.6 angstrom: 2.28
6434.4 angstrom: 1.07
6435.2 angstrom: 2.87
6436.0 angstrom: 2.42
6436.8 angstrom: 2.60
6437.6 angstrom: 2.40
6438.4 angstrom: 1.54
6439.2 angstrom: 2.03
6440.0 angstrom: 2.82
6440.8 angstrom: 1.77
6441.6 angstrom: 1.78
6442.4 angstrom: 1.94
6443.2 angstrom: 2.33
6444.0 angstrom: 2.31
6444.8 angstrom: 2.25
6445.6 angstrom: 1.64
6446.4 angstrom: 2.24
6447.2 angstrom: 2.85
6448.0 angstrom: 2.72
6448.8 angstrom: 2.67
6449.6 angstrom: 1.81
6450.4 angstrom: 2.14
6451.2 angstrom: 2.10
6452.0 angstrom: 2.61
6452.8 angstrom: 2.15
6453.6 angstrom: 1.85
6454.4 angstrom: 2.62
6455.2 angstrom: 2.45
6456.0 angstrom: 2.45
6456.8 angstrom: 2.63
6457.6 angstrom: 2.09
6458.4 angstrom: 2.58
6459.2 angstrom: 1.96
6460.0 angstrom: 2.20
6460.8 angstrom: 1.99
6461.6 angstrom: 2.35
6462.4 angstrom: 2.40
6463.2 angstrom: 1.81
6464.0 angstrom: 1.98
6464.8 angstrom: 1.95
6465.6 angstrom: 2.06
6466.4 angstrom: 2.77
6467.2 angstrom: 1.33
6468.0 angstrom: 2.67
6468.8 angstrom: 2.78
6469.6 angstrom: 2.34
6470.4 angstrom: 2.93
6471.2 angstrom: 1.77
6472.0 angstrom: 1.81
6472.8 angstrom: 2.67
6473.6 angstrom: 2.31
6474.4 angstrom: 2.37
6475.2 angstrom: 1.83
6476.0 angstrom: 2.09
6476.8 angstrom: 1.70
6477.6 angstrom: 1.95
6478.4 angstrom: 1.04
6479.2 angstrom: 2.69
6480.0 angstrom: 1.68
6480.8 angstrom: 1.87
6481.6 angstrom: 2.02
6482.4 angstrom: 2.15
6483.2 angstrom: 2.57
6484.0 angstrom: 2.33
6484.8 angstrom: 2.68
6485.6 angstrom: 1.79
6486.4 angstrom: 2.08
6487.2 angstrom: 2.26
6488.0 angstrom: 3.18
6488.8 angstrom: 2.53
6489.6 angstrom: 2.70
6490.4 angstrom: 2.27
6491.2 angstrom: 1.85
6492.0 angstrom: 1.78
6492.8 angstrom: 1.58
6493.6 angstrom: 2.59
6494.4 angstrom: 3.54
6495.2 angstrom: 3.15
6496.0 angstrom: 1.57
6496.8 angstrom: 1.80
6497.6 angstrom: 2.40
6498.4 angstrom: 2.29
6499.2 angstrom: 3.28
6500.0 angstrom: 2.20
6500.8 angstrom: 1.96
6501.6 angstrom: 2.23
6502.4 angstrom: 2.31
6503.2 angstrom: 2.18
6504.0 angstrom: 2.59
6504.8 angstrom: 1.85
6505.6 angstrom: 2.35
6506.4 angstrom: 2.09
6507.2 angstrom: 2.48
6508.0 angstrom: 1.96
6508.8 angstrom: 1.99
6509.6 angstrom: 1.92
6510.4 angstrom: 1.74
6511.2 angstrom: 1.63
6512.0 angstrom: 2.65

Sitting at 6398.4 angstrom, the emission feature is H-beta 4861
